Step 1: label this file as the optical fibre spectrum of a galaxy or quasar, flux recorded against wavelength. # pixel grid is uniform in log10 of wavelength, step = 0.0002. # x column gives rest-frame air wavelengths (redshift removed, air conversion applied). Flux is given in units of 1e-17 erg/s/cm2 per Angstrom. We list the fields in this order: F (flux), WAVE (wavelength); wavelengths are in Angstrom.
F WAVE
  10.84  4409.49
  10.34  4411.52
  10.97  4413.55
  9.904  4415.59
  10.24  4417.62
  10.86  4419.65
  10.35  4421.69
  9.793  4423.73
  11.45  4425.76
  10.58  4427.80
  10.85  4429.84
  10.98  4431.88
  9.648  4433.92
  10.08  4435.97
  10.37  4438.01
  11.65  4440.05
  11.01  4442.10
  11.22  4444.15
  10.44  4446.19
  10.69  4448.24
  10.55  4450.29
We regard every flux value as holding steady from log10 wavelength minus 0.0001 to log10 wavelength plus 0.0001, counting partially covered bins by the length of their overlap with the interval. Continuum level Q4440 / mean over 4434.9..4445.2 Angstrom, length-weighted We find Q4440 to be 10.9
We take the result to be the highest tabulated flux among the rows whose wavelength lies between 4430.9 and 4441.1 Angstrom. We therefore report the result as 11.65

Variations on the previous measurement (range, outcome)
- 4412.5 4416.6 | 10.97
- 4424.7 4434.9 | 11.45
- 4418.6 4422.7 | 10.86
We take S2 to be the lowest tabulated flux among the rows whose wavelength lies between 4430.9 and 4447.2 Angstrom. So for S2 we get 9.648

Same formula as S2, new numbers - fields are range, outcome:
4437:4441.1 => 10.37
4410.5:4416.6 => 9.904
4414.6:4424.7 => 9.793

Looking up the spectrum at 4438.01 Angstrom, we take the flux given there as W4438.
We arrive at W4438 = 10.37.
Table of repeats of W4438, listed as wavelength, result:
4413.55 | 10.97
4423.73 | 9.793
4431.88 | 10.98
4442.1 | 11.01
